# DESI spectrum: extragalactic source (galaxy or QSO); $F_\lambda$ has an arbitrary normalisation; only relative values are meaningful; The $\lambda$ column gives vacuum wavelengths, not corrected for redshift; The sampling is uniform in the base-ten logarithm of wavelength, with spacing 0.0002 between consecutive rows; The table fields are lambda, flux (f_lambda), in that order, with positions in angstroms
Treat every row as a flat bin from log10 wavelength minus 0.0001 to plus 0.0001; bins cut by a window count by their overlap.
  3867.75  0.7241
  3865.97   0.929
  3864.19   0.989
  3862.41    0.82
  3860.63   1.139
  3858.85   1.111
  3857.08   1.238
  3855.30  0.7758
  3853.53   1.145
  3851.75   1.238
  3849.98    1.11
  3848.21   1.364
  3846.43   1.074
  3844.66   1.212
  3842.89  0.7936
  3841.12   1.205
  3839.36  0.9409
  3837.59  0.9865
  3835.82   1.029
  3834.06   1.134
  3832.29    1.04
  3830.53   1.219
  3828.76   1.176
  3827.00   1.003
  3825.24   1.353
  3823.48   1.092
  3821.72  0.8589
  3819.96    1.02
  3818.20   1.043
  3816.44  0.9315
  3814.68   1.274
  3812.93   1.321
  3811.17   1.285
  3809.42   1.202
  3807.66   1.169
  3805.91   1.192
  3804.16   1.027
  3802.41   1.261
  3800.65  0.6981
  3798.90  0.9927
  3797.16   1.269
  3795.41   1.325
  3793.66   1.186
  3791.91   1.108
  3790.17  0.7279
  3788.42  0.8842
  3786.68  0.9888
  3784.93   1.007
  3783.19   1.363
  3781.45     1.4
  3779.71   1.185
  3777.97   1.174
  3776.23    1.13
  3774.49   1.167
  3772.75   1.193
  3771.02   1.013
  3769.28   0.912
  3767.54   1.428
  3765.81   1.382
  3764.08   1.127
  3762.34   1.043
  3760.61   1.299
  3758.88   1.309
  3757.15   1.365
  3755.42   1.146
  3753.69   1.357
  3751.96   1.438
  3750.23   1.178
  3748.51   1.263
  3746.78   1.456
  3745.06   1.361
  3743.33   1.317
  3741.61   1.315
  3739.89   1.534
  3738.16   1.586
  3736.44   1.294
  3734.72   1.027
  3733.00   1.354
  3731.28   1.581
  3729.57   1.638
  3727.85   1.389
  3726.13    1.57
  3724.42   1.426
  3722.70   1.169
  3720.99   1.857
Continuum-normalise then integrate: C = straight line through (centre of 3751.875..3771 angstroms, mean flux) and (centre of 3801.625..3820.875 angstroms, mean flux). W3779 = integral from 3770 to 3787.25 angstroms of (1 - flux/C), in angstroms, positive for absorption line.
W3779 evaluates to 0.6 angstroms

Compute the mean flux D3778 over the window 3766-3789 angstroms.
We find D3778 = 1.15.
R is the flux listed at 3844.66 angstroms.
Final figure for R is 1.212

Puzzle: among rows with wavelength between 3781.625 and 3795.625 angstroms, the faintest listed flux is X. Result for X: 0.7279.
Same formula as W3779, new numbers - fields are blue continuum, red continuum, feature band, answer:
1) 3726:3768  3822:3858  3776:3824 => 3.8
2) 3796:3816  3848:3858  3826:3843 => 1.1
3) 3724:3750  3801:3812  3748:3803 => 4.6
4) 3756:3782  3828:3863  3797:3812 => 0.5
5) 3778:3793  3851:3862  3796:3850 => -0.8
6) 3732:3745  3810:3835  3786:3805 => 2.4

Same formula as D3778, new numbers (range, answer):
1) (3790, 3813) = 1.13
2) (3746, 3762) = 1.3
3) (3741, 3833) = 1.17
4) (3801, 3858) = 1.11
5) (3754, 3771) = 1.22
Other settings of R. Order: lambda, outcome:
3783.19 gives 1.363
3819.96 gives 1.02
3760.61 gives 1.299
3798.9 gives 0.9927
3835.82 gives 1.029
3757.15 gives 1.365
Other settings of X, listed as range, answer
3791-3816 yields 0.6981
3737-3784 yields 0.912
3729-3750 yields 1.027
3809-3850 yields 0.7936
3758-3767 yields 1.043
